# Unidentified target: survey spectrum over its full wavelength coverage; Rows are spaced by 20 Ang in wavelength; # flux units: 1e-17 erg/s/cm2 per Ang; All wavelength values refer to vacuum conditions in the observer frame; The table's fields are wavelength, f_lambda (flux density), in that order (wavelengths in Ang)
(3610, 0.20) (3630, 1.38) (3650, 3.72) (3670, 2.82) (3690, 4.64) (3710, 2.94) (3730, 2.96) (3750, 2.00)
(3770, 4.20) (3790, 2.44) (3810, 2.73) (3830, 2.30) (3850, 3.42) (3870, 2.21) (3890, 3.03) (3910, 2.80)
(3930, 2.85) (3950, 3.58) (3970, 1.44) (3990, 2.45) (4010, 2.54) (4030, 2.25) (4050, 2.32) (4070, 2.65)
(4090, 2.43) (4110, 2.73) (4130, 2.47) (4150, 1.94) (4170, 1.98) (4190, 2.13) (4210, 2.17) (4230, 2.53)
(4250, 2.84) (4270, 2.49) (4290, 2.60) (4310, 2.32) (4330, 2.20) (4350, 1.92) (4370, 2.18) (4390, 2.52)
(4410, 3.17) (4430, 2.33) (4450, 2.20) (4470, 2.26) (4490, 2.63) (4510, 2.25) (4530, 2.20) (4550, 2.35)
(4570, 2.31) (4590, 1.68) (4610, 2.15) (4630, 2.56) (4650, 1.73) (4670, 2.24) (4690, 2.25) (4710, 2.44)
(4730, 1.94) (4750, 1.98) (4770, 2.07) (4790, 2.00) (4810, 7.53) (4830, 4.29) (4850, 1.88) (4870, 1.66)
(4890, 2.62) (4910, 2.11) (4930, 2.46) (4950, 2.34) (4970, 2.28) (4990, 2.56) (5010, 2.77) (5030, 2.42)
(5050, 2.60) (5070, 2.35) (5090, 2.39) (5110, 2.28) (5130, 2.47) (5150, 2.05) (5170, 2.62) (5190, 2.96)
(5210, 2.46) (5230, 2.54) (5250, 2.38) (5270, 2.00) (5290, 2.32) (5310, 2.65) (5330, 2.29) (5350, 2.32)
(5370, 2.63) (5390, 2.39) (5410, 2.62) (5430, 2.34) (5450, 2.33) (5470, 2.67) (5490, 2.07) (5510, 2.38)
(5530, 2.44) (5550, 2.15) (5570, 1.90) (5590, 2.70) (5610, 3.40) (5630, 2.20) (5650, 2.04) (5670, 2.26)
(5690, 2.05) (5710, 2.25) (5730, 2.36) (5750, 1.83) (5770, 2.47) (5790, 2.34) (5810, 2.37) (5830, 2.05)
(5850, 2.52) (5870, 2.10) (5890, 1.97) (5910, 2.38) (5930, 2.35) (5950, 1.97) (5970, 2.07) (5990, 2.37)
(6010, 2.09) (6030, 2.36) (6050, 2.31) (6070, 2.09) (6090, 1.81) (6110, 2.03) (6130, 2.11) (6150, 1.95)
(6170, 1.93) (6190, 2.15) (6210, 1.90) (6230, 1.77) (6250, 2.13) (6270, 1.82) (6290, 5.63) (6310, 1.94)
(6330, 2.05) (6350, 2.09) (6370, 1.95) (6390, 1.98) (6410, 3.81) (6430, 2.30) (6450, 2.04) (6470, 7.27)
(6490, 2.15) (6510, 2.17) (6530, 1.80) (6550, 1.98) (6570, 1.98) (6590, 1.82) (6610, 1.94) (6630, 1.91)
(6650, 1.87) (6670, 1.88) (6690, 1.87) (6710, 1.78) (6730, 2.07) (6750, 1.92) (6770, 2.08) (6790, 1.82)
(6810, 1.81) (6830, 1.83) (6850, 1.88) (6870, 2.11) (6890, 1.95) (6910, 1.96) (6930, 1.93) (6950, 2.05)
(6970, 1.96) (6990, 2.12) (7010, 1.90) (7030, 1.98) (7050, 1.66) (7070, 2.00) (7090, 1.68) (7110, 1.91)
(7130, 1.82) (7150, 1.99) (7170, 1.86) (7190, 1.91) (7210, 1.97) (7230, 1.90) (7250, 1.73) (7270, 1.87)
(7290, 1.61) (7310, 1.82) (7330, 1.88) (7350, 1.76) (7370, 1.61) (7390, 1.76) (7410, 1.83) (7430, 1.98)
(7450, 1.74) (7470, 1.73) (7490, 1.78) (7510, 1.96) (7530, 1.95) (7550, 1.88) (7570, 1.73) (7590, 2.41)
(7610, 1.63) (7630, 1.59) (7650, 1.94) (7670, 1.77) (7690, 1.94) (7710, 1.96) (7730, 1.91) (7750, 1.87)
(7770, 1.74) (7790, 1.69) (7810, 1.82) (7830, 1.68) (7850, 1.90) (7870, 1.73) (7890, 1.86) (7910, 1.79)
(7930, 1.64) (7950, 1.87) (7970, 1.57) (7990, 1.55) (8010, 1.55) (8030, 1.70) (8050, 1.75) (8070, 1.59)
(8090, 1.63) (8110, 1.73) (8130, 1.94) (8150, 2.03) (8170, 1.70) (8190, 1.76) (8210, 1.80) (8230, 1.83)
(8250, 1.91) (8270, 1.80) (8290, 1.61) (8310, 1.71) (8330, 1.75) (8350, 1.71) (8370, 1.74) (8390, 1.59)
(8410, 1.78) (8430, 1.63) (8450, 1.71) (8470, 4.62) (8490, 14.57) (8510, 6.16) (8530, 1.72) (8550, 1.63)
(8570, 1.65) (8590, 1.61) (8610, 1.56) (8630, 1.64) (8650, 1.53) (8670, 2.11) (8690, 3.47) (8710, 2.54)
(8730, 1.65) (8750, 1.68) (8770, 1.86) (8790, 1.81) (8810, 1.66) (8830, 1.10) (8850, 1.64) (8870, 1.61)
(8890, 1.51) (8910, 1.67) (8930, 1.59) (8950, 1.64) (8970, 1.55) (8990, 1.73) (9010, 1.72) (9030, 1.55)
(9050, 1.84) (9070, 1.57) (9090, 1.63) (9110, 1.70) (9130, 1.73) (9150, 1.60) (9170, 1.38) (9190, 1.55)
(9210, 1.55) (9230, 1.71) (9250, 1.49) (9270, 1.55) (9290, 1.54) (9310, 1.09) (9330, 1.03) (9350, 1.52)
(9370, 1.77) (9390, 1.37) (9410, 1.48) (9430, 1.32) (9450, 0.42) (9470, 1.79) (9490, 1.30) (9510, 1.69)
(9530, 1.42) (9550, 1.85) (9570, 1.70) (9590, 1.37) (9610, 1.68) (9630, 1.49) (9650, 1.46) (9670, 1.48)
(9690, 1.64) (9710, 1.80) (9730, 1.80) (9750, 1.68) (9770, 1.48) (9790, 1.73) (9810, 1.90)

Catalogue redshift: 0.292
